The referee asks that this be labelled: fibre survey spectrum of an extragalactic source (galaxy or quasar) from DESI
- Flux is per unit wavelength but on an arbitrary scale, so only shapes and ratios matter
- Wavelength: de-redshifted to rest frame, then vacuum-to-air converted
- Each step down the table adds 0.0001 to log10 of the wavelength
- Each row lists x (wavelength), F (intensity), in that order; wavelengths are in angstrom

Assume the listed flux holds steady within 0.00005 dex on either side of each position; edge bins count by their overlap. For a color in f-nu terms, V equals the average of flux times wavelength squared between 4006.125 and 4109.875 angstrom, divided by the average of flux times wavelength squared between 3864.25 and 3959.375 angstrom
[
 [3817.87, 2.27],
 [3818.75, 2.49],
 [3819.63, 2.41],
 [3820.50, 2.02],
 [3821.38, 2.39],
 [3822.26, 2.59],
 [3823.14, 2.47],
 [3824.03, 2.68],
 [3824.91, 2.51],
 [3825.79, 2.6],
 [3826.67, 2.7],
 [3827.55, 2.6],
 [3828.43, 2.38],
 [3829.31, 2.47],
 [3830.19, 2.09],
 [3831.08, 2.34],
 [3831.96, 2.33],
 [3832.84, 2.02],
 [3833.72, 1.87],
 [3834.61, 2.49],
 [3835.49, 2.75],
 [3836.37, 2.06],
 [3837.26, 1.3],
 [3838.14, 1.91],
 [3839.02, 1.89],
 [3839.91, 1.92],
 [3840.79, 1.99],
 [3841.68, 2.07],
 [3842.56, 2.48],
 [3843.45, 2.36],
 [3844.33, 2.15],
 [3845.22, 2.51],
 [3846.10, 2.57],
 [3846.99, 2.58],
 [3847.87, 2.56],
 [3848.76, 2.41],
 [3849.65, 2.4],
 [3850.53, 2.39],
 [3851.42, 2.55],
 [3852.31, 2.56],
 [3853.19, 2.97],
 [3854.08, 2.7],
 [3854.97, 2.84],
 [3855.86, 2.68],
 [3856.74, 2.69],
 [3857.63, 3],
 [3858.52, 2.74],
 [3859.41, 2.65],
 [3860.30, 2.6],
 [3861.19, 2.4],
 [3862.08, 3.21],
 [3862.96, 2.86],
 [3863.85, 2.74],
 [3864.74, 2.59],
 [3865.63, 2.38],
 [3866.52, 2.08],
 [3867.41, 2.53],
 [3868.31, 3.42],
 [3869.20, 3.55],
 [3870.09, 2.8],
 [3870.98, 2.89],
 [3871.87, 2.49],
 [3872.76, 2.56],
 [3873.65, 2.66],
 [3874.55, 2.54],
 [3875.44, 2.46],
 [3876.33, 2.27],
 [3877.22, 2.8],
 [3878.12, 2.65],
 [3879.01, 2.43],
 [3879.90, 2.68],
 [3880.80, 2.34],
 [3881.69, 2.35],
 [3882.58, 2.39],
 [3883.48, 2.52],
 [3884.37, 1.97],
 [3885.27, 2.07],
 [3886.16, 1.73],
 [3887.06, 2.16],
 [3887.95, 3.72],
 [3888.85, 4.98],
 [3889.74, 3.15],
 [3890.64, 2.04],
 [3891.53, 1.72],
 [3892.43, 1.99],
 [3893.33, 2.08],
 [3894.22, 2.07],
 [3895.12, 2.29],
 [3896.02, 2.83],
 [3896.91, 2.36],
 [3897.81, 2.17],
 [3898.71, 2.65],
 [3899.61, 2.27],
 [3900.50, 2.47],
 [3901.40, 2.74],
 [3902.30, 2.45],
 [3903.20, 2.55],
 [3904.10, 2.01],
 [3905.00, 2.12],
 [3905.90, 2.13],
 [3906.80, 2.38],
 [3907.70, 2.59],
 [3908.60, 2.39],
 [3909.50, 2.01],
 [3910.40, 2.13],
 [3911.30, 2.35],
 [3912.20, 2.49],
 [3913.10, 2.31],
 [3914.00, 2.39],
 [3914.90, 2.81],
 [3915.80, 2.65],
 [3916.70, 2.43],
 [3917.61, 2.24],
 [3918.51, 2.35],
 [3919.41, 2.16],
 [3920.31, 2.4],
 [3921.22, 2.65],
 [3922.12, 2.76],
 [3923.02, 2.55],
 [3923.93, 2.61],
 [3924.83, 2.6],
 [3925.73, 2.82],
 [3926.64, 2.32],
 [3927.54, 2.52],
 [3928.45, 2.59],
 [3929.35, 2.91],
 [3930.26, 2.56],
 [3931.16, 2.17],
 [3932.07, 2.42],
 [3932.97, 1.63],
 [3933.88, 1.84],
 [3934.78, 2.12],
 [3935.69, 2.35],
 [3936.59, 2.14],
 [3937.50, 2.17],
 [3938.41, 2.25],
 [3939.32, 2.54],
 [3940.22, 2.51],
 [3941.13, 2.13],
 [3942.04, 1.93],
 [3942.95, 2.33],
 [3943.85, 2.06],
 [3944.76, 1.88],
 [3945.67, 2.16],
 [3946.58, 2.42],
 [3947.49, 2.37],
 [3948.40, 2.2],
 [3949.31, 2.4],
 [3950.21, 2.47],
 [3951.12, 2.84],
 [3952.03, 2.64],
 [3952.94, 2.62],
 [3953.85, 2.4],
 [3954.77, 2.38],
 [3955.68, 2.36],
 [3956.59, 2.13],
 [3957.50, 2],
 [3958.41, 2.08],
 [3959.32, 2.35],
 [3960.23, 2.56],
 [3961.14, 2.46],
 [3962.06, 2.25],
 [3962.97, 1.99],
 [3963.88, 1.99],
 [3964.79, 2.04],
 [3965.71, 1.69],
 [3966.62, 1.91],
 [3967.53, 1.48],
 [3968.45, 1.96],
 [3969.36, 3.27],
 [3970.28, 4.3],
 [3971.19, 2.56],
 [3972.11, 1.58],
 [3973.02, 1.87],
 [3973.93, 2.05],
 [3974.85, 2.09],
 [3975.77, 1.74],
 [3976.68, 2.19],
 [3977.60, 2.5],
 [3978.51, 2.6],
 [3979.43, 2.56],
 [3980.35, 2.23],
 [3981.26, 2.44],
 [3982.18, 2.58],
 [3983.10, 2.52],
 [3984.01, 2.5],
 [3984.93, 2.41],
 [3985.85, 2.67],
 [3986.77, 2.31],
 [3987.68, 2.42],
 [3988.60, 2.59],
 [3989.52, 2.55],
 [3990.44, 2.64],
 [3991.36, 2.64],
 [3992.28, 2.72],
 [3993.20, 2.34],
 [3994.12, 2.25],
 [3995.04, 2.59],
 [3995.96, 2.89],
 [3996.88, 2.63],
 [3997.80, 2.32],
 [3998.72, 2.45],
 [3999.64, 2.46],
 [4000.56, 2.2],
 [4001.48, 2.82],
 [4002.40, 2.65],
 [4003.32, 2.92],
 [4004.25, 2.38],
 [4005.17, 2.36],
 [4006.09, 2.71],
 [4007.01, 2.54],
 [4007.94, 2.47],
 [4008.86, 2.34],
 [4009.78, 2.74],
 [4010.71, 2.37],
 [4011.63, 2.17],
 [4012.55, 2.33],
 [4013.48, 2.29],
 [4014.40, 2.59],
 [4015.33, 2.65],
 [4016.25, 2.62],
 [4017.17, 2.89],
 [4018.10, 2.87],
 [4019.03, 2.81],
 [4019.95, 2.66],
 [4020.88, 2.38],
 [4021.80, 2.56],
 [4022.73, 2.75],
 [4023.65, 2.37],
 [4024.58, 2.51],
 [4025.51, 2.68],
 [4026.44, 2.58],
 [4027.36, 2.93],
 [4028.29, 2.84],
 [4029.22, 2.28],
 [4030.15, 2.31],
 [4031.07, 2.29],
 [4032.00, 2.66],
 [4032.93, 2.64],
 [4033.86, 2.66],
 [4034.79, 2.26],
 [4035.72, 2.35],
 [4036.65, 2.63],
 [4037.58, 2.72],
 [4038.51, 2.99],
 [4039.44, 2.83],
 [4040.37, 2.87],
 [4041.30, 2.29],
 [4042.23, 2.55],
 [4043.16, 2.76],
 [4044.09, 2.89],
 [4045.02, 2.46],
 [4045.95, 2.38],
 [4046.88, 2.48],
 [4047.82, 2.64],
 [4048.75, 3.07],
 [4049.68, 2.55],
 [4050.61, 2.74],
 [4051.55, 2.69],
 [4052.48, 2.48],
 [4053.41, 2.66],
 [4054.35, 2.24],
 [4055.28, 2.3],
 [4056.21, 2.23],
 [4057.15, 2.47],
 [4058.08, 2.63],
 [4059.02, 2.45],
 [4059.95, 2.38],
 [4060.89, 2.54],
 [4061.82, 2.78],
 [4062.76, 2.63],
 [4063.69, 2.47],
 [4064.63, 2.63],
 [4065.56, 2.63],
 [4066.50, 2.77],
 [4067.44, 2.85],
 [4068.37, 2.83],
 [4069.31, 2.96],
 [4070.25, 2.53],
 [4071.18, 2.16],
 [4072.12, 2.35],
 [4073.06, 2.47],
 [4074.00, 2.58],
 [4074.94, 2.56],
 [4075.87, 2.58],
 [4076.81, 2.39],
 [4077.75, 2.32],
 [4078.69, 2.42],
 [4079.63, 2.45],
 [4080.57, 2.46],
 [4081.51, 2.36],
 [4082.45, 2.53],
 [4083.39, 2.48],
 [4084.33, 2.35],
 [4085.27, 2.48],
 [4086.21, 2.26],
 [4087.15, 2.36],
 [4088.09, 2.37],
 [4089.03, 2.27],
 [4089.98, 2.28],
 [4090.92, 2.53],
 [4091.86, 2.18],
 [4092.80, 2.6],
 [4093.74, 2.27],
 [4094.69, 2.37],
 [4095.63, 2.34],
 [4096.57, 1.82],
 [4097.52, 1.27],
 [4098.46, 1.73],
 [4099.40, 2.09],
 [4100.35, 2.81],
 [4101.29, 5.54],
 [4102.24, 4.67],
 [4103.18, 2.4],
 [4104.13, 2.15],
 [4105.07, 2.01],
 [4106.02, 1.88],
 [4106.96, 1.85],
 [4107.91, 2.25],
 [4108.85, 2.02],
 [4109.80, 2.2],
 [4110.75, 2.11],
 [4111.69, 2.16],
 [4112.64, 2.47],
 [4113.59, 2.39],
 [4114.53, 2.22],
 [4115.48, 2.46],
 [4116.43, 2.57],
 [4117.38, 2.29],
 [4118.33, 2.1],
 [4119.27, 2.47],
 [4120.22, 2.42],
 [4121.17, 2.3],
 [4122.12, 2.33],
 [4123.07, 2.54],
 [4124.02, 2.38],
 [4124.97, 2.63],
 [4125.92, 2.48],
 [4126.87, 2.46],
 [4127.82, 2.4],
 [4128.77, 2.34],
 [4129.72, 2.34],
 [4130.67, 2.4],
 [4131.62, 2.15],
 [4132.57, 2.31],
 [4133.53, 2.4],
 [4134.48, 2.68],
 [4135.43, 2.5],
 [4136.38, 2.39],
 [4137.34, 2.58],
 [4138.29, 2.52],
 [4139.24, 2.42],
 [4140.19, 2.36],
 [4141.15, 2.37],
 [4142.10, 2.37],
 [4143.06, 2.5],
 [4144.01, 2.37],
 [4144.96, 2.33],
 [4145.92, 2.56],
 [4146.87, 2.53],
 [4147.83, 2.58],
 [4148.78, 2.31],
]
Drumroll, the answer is 1.12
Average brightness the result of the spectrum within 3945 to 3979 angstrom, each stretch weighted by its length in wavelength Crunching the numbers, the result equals 2.29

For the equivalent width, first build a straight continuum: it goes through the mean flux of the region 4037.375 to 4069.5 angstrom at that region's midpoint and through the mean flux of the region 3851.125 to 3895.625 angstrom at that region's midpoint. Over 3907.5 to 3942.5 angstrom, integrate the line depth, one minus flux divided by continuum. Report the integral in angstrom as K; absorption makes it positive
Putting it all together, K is 3.2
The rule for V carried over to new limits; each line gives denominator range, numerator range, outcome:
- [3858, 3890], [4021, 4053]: 1.06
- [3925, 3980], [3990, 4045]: 1.16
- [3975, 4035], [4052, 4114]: 1.01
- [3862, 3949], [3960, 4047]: 1.07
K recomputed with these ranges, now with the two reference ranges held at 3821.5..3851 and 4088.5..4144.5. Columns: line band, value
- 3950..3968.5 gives 1.0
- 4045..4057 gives -0.8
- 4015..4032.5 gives -1.8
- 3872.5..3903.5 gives -2.1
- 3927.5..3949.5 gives 0.8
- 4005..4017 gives -0.6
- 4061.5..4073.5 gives -1.2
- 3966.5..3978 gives 0.4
